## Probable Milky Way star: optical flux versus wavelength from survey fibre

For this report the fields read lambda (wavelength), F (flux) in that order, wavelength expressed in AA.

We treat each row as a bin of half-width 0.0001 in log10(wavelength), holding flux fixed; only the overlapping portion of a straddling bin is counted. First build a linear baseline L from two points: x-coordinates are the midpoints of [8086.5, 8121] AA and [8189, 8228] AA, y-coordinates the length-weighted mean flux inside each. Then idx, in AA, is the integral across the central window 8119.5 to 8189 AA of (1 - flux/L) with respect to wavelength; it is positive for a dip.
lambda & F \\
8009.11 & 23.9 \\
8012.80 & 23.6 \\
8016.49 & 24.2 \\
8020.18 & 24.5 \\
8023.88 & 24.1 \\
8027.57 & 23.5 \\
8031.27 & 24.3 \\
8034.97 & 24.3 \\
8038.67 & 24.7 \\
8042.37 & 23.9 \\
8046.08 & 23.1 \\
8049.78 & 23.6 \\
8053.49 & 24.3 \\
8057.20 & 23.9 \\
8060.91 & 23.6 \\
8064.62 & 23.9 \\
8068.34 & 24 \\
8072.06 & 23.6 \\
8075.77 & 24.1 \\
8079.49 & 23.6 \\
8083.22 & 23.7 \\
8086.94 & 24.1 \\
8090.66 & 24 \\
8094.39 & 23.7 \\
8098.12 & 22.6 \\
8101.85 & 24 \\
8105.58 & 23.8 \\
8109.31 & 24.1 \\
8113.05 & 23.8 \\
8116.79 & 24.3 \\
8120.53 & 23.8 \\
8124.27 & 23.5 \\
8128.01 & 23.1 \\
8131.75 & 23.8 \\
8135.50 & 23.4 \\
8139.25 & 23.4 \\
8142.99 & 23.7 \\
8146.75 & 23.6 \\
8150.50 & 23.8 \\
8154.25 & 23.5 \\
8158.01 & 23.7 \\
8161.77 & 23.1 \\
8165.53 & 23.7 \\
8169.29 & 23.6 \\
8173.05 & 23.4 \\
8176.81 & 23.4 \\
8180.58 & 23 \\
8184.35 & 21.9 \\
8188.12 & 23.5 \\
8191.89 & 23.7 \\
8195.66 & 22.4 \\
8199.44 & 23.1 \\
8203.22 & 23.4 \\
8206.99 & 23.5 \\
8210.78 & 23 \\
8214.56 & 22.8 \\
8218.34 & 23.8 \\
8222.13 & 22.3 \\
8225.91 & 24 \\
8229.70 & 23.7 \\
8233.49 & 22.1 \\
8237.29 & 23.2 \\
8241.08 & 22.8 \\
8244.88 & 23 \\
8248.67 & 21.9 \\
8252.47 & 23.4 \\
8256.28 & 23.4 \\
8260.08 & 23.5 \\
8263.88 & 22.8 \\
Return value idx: 0.3 AA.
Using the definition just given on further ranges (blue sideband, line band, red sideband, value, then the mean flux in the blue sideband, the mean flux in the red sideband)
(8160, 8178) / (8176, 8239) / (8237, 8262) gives 0.4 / 23.5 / 23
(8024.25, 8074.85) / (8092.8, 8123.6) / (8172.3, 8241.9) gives -0.2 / 23.9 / 23.1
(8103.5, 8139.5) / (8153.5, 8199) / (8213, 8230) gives 0.5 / 23.7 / 23.3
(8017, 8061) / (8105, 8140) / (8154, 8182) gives -0.1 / 24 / 23.4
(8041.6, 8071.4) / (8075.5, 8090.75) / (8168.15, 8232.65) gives -0.1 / 23.8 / 23.2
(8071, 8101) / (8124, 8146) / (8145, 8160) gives 0.2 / 23.7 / 23.6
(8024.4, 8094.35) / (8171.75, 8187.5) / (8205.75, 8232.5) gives 0.3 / 23.9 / 23.3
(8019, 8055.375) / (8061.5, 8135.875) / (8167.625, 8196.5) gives -0.3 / 24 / 23.1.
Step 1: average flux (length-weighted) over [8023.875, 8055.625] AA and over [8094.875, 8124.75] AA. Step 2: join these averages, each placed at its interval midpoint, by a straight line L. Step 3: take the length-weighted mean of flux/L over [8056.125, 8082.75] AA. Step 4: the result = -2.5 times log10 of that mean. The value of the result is 0.00 mag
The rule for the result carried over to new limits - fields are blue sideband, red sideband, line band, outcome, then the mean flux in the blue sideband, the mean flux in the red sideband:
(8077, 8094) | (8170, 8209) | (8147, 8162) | -0.009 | 23.8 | 23.1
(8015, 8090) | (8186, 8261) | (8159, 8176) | -0.004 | 24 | 23.1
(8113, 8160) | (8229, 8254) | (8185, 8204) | 0.003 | 23.6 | 22.8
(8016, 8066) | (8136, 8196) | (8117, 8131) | -0.001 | 24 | 23.4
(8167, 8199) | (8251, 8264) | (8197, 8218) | 0.000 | 23.1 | 23.3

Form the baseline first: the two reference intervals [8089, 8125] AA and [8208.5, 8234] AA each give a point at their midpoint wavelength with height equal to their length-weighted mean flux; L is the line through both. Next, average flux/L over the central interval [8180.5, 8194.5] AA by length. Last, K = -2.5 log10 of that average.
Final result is 0.02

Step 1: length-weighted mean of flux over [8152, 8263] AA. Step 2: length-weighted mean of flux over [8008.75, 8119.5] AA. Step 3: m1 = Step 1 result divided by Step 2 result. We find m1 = 0.97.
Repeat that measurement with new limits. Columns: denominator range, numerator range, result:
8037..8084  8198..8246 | 0.97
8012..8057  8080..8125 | 0.99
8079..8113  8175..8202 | 0.97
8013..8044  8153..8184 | 0.97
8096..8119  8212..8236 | 0.97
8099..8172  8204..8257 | 0.98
